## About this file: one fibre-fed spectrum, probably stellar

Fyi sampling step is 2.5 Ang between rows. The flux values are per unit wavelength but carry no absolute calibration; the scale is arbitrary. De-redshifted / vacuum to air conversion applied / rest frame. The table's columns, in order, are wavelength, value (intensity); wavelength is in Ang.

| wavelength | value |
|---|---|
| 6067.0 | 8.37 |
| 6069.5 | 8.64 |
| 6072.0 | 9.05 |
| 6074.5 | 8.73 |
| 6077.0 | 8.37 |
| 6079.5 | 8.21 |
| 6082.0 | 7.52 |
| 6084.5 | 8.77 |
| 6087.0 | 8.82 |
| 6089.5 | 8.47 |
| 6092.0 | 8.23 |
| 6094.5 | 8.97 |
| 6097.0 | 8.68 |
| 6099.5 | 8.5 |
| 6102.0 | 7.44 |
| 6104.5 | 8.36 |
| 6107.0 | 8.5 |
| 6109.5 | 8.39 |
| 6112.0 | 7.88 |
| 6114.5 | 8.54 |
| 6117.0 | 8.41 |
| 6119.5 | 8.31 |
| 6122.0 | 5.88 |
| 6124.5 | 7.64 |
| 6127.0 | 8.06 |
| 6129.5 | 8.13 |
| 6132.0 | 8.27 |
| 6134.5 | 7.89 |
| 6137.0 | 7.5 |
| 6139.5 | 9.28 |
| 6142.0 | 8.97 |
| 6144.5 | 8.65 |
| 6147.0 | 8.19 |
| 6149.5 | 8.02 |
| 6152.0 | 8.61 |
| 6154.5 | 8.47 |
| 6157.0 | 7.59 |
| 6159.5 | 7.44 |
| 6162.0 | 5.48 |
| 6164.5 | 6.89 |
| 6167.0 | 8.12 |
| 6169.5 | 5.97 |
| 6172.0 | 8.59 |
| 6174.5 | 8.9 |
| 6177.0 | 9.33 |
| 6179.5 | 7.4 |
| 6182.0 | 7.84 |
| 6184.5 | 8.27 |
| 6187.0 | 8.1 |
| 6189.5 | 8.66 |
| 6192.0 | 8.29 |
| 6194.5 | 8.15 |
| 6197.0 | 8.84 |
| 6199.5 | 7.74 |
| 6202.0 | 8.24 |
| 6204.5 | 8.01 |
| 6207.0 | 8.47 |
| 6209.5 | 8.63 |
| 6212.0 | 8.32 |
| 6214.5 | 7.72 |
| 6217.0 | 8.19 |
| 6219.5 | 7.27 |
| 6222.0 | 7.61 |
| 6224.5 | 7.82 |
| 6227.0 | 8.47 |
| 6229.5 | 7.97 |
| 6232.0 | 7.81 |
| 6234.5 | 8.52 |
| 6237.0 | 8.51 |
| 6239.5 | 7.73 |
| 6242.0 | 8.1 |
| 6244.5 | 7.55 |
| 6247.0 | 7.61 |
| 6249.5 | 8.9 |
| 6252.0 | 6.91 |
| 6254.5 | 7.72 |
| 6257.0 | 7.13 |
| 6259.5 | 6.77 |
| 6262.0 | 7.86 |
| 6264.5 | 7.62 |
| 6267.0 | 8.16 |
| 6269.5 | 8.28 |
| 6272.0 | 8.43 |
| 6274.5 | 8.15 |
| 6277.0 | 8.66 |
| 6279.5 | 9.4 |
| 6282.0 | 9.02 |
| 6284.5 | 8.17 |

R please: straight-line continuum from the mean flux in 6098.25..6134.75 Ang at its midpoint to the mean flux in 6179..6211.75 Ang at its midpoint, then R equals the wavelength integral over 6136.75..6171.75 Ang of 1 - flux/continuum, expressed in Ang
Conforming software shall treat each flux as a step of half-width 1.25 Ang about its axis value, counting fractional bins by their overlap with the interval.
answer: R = 1.2 Ang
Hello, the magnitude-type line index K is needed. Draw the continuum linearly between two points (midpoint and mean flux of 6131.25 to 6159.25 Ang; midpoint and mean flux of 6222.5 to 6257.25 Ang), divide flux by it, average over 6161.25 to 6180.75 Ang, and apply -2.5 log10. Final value 0.07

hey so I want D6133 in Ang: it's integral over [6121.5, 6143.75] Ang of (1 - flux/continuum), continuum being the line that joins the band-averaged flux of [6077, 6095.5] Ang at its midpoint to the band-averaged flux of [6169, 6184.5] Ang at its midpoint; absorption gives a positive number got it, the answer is 0.6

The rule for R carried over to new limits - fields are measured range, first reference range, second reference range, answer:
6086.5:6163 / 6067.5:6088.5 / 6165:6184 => 1.3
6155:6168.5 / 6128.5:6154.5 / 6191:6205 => 1.9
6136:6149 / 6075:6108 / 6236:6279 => -0.4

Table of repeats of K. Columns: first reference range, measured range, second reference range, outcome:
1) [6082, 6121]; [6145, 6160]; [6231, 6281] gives 0.02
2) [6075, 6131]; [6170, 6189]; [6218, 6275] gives -0.03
